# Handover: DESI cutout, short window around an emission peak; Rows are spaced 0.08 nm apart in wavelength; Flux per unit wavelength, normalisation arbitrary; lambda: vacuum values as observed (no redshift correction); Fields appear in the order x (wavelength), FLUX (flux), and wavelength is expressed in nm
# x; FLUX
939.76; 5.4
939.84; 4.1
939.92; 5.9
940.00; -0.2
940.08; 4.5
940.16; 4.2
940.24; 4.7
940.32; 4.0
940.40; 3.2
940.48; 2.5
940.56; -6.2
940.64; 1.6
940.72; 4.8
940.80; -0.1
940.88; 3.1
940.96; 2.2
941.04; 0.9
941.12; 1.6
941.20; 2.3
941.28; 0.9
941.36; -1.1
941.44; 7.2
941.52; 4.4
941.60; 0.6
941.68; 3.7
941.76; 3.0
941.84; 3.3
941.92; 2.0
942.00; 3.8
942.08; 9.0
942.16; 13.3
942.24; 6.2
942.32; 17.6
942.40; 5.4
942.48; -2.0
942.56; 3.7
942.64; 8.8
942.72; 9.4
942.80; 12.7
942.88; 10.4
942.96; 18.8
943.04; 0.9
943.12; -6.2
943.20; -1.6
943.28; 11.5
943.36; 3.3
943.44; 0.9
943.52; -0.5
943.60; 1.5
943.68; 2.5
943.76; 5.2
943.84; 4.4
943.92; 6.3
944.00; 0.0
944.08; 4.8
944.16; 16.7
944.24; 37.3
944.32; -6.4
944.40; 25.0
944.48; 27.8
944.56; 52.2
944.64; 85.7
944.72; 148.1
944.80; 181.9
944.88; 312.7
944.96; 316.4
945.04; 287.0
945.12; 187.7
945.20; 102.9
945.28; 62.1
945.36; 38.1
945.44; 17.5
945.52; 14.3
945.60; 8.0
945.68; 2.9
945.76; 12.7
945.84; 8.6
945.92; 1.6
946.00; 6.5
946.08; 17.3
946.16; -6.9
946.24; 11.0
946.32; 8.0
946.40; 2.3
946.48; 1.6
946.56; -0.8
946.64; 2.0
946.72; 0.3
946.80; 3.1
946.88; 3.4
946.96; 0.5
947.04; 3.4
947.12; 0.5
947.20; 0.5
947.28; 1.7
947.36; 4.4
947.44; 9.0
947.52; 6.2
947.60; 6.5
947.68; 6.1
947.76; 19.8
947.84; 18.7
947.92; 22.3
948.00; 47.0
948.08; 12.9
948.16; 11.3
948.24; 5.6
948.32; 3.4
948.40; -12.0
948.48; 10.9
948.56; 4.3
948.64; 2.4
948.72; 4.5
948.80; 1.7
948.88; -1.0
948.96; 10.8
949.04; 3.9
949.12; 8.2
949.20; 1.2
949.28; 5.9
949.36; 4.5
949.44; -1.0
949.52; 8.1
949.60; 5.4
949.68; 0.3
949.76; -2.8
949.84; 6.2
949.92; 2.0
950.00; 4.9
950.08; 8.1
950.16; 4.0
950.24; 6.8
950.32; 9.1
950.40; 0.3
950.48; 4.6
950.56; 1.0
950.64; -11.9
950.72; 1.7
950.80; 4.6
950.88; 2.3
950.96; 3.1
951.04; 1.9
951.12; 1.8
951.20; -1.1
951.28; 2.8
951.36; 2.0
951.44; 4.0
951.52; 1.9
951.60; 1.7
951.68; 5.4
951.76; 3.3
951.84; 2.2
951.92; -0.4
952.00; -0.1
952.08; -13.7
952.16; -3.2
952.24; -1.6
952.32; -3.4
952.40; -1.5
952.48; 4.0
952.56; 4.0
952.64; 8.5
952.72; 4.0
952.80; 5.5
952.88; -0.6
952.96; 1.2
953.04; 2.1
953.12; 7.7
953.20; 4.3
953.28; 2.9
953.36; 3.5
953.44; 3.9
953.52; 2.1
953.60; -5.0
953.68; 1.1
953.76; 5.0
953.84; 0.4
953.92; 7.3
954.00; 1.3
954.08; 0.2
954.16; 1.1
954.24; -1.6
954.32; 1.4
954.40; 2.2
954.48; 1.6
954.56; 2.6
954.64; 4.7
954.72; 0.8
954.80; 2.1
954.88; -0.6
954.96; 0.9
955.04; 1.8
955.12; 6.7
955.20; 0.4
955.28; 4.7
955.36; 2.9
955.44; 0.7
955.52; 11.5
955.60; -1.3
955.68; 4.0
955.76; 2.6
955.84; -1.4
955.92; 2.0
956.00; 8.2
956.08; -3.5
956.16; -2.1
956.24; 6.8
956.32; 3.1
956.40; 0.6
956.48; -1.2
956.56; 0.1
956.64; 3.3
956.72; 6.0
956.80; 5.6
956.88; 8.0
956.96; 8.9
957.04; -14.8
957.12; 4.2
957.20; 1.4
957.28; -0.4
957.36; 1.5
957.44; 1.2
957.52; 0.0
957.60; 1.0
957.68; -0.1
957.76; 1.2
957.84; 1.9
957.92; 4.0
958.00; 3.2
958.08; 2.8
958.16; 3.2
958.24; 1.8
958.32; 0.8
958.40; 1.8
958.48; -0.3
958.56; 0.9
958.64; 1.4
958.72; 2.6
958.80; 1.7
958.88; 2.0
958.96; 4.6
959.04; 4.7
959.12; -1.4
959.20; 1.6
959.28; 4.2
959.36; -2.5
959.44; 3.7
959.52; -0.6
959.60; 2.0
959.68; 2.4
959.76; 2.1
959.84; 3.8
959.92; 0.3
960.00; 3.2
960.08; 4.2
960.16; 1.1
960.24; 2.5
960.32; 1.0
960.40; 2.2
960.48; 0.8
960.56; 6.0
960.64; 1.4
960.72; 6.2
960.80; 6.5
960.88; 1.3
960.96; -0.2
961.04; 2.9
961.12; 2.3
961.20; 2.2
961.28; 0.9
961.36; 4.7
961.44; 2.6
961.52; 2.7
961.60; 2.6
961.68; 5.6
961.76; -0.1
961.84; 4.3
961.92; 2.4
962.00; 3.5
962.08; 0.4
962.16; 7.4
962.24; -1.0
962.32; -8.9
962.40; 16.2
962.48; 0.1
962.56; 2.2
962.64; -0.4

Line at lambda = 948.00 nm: [N II] 6583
